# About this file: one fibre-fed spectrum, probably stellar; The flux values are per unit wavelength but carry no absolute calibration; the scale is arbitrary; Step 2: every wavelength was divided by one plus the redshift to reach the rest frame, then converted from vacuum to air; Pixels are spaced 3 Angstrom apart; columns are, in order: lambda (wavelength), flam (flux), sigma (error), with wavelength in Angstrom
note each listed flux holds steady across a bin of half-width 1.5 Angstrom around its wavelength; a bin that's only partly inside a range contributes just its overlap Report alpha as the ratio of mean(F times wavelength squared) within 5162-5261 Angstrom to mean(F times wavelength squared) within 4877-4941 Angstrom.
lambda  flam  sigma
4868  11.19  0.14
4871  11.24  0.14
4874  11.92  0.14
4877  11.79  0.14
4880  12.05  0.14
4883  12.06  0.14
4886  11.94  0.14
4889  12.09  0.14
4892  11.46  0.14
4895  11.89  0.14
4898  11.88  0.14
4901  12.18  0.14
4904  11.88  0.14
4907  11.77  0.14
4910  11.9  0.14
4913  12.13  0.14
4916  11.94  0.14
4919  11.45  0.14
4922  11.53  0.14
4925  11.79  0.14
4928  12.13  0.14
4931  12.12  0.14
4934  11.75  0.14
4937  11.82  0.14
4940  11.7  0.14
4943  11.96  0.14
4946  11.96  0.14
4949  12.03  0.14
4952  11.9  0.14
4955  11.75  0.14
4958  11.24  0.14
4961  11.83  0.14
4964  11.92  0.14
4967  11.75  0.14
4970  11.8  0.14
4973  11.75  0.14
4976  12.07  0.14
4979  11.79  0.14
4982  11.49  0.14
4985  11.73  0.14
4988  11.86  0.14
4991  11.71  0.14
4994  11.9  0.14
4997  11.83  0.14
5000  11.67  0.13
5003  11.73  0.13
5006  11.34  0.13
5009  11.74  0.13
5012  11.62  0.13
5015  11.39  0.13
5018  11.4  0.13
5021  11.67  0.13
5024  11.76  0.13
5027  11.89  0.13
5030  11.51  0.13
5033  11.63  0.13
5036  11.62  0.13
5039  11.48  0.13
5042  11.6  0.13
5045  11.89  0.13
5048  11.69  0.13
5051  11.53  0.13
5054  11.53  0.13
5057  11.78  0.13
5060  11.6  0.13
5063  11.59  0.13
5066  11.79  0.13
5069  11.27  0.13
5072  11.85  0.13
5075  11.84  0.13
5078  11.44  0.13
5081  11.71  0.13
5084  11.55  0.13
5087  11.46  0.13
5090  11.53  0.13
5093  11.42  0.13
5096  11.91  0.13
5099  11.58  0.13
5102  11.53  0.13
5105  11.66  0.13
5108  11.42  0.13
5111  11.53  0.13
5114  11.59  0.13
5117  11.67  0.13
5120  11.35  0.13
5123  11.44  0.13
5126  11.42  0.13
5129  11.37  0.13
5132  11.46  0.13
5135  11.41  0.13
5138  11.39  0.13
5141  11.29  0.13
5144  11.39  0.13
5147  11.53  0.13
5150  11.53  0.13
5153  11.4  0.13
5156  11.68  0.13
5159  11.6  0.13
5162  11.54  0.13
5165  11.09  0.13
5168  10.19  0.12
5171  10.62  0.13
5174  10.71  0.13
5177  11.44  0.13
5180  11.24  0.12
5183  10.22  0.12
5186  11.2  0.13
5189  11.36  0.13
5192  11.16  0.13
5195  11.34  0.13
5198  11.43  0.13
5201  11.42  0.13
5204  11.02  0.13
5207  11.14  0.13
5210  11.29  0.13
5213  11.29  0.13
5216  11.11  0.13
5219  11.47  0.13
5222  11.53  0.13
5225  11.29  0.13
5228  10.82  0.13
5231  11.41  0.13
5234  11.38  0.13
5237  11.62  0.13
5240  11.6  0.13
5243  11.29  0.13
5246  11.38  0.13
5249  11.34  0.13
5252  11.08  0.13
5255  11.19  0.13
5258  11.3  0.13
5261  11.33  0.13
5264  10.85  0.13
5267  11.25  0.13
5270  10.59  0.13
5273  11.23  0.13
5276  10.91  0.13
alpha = 1.1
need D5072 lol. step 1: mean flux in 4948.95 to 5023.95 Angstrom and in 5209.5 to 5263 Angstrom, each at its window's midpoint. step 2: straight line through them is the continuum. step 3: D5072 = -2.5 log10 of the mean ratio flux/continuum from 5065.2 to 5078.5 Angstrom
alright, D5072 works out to -0.01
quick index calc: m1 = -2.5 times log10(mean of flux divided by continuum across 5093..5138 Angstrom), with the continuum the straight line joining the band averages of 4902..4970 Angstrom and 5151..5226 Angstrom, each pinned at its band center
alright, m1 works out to -0.01 mag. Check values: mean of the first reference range 11.8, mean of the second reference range 11.2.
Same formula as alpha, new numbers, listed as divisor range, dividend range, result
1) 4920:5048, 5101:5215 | 1.03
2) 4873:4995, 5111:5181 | 1.04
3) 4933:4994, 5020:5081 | 1.02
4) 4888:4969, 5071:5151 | 1.05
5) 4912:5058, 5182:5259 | 1.05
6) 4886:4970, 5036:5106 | 1.04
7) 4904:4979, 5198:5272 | 1.07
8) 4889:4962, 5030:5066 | 1.03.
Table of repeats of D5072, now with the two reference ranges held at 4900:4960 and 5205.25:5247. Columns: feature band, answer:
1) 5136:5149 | 0.006 mag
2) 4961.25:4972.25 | -0.004 mag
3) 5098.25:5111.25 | 0.000 mag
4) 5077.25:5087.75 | 0.002 mag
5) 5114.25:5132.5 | 0.004 mag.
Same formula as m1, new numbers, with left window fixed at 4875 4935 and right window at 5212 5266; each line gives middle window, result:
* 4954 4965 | 0.01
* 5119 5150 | 0.01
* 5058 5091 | 0.00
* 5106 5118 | 0.00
